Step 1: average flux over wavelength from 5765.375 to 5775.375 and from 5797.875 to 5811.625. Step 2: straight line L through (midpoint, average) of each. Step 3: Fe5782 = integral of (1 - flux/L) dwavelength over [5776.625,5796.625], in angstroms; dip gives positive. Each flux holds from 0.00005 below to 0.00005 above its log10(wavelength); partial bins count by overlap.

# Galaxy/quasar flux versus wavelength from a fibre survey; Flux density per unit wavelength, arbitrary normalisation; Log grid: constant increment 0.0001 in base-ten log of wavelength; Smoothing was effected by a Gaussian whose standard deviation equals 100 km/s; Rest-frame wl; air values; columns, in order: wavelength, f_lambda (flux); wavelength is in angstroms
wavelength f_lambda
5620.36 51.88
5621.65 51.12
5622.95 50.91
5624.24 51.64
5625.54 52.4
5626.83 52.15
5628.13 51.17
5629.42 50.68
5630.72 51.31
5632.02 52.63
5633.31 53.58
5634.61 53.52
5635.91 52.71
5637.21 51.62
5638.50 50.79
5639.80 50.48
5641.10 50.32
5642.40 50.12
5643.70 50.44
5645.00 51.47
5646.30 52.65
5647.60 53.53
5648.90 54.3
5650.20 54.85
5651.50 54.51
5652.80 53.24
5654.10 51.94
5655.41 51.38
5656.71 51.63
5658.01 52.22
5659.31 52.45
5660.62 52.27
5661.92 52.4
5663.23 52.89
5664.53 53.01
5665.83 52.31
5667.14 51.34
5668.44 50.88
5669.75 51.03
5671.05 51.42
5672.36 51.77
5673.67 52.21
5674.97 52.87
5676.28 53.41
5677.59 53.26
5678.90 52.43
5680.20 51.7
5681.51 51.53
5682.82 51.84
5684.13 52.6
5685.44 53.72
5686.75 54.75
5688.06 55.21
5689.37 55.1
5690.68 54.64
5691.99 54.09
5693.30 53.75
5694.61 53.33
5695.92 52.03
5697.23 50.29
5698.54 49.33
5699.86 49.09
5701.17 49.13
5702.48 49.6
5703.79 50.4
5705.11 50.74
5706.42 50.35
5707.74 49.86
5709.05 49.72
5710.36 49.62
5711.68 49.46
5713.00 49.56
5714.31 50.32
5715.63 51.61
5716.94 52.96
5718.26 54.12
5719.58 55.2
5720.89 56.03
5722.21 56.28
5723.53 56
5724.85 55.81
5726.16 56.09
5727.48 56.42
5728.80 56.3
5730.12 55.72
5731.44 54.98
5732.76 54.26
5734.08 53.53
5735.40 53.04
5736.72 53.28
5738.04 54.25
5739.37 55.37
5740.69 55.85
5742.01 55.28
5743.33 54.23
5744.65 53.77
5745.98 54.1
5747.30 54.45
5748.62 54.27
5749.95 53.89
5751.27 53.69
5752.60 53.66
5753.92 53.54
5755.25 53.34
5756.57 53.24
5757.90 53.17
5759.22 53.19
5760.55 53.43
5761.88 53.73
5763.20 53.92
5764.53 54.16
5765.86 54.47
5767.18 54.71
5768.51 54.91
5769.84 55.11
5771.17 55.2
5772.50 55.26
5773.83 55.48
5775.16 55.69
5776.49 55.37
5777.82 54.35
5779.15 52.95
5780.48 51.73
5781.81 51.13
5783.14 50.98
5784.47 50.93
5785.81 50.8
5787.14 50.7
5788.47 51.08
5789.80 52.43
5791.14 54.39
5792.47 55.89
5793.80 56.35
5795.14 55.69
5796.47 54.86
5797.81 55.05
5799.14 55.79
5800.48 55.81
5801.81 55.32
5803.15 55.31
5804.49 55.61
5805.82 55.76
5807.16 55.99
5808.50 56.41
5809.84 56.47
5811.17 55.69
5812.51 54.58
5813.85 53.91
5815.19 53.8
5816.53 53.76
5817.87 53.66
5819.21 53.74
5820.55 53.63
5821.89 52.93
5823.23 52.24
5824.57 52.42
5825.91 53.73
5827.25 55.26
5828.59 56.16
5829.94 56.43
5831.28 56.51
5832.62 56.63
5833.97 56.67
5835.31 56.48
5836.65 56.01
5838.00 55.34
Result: 0.9 angstroms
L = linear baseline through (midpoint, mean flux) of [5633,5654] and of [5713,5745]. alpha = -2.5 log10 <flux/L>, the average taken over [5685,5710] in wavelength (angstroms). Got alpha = 0.039 mag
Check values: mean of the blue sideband 52.4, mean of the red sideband 54.5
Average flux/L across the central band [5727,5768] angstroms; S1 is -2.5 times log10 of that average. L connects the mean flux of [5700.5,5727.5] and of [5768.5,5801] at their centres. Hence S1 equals -0.02 mag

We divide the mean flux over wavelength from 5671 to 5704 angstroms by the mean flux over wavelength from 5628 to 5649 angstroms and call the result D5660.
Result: 1.01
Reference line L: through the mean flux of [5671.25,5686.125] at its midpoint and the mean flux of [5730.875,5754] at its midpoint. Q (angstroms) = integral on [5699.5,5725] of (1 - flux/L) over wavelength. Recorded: 0.8 angstroms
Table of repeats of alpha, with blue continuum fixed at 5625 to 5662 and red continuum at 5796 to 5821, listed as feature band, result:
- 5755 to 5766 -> 0.01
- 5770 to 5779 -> -0.01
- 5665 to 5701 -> 0.01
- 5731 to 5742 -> -0.01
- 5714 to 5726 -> -0.02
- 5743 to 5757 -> 0.00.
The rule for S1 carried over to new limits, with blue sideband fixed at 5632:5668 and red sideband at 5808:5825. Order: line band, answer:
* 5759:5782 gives -0.013 mag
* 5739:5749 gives -0.028 mag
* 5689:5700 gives 0.006 mag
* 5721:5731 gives -0.058 mag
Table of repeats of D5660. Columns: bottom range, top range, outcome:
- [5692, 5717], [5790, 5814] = 1.10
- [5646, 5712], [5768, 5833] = 1.04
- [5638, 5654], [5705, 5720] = 0.98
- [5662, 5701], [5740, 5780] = 1.04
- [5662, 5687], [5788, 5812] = 1.06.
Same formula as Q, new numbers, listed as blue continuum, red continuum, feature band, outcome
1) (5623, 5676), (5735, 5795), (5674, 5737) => 0.14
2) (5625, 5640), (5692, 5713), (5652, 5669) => -0.26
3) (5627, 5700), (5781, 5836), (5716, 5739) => -0.72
